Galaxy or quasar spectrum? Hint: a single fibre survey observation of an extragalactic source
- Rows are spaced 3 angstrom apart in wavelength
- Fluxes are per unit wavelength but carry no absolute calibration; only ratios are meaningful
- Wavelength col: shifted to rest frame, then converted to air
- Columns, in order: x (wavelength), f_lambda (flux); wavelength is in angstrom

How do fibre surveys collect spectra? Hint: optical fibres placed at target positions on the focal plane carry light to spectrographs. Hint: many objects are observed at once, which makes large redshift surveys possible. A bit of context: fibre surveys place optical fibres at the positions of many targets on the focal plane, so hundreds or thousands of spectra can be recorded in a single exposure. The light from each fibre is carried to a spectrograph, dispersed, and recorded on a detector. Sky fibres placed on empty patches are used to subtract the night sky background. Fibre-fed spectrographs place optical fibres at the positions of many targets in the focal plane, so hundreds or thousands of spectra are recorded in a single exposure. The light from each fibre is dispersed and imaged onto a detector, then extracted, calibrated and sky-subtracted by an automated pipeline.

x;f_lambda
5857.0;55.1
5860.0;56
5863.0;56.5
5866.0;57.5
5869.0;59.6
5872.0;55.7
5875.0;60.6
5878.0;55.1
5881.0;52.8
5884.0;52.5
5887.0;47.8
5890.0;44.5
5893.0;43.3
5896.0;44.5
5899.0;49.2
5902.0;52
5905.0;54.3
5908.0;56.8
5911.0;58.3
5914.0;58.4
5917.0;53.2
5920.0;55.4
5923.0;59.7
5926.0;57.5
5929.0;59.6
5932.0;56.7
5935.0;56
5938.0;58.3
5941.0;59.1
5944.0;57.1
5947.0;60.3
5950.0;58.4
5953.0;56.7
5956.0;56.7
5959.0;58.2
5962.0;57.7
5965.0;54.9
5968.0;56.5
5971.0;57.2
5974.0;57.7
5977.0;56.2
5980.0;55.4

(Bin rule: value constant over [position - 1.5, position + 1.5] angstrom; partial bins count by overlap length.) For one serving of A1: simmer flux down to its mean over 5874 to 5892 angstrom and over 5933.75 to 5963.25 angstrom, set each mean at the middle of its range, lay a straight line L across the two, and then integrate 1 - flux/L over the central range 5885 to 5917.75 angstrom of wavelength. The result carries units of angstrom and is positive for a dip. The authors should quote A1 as 1.5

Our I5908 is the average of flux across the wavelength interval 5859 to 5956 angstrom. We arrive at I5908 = 55.1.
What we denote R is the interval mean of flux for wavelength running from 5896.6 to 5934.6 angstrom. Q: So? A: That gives 55.7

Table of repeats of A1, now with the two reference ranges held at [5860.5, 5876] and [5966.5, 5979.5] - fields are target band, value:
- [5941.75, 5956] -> -0.25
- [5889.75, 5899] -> 2.03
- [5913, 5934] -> 0.03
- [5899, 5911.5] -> 0.66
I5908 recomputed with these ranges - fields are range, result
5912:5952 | 57.7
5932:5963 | 57.8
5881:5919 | 51.4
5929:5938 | 57.2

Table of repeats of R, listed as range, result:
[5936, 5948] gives 58.5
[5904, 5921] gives 56.1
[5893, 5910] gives 50.9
